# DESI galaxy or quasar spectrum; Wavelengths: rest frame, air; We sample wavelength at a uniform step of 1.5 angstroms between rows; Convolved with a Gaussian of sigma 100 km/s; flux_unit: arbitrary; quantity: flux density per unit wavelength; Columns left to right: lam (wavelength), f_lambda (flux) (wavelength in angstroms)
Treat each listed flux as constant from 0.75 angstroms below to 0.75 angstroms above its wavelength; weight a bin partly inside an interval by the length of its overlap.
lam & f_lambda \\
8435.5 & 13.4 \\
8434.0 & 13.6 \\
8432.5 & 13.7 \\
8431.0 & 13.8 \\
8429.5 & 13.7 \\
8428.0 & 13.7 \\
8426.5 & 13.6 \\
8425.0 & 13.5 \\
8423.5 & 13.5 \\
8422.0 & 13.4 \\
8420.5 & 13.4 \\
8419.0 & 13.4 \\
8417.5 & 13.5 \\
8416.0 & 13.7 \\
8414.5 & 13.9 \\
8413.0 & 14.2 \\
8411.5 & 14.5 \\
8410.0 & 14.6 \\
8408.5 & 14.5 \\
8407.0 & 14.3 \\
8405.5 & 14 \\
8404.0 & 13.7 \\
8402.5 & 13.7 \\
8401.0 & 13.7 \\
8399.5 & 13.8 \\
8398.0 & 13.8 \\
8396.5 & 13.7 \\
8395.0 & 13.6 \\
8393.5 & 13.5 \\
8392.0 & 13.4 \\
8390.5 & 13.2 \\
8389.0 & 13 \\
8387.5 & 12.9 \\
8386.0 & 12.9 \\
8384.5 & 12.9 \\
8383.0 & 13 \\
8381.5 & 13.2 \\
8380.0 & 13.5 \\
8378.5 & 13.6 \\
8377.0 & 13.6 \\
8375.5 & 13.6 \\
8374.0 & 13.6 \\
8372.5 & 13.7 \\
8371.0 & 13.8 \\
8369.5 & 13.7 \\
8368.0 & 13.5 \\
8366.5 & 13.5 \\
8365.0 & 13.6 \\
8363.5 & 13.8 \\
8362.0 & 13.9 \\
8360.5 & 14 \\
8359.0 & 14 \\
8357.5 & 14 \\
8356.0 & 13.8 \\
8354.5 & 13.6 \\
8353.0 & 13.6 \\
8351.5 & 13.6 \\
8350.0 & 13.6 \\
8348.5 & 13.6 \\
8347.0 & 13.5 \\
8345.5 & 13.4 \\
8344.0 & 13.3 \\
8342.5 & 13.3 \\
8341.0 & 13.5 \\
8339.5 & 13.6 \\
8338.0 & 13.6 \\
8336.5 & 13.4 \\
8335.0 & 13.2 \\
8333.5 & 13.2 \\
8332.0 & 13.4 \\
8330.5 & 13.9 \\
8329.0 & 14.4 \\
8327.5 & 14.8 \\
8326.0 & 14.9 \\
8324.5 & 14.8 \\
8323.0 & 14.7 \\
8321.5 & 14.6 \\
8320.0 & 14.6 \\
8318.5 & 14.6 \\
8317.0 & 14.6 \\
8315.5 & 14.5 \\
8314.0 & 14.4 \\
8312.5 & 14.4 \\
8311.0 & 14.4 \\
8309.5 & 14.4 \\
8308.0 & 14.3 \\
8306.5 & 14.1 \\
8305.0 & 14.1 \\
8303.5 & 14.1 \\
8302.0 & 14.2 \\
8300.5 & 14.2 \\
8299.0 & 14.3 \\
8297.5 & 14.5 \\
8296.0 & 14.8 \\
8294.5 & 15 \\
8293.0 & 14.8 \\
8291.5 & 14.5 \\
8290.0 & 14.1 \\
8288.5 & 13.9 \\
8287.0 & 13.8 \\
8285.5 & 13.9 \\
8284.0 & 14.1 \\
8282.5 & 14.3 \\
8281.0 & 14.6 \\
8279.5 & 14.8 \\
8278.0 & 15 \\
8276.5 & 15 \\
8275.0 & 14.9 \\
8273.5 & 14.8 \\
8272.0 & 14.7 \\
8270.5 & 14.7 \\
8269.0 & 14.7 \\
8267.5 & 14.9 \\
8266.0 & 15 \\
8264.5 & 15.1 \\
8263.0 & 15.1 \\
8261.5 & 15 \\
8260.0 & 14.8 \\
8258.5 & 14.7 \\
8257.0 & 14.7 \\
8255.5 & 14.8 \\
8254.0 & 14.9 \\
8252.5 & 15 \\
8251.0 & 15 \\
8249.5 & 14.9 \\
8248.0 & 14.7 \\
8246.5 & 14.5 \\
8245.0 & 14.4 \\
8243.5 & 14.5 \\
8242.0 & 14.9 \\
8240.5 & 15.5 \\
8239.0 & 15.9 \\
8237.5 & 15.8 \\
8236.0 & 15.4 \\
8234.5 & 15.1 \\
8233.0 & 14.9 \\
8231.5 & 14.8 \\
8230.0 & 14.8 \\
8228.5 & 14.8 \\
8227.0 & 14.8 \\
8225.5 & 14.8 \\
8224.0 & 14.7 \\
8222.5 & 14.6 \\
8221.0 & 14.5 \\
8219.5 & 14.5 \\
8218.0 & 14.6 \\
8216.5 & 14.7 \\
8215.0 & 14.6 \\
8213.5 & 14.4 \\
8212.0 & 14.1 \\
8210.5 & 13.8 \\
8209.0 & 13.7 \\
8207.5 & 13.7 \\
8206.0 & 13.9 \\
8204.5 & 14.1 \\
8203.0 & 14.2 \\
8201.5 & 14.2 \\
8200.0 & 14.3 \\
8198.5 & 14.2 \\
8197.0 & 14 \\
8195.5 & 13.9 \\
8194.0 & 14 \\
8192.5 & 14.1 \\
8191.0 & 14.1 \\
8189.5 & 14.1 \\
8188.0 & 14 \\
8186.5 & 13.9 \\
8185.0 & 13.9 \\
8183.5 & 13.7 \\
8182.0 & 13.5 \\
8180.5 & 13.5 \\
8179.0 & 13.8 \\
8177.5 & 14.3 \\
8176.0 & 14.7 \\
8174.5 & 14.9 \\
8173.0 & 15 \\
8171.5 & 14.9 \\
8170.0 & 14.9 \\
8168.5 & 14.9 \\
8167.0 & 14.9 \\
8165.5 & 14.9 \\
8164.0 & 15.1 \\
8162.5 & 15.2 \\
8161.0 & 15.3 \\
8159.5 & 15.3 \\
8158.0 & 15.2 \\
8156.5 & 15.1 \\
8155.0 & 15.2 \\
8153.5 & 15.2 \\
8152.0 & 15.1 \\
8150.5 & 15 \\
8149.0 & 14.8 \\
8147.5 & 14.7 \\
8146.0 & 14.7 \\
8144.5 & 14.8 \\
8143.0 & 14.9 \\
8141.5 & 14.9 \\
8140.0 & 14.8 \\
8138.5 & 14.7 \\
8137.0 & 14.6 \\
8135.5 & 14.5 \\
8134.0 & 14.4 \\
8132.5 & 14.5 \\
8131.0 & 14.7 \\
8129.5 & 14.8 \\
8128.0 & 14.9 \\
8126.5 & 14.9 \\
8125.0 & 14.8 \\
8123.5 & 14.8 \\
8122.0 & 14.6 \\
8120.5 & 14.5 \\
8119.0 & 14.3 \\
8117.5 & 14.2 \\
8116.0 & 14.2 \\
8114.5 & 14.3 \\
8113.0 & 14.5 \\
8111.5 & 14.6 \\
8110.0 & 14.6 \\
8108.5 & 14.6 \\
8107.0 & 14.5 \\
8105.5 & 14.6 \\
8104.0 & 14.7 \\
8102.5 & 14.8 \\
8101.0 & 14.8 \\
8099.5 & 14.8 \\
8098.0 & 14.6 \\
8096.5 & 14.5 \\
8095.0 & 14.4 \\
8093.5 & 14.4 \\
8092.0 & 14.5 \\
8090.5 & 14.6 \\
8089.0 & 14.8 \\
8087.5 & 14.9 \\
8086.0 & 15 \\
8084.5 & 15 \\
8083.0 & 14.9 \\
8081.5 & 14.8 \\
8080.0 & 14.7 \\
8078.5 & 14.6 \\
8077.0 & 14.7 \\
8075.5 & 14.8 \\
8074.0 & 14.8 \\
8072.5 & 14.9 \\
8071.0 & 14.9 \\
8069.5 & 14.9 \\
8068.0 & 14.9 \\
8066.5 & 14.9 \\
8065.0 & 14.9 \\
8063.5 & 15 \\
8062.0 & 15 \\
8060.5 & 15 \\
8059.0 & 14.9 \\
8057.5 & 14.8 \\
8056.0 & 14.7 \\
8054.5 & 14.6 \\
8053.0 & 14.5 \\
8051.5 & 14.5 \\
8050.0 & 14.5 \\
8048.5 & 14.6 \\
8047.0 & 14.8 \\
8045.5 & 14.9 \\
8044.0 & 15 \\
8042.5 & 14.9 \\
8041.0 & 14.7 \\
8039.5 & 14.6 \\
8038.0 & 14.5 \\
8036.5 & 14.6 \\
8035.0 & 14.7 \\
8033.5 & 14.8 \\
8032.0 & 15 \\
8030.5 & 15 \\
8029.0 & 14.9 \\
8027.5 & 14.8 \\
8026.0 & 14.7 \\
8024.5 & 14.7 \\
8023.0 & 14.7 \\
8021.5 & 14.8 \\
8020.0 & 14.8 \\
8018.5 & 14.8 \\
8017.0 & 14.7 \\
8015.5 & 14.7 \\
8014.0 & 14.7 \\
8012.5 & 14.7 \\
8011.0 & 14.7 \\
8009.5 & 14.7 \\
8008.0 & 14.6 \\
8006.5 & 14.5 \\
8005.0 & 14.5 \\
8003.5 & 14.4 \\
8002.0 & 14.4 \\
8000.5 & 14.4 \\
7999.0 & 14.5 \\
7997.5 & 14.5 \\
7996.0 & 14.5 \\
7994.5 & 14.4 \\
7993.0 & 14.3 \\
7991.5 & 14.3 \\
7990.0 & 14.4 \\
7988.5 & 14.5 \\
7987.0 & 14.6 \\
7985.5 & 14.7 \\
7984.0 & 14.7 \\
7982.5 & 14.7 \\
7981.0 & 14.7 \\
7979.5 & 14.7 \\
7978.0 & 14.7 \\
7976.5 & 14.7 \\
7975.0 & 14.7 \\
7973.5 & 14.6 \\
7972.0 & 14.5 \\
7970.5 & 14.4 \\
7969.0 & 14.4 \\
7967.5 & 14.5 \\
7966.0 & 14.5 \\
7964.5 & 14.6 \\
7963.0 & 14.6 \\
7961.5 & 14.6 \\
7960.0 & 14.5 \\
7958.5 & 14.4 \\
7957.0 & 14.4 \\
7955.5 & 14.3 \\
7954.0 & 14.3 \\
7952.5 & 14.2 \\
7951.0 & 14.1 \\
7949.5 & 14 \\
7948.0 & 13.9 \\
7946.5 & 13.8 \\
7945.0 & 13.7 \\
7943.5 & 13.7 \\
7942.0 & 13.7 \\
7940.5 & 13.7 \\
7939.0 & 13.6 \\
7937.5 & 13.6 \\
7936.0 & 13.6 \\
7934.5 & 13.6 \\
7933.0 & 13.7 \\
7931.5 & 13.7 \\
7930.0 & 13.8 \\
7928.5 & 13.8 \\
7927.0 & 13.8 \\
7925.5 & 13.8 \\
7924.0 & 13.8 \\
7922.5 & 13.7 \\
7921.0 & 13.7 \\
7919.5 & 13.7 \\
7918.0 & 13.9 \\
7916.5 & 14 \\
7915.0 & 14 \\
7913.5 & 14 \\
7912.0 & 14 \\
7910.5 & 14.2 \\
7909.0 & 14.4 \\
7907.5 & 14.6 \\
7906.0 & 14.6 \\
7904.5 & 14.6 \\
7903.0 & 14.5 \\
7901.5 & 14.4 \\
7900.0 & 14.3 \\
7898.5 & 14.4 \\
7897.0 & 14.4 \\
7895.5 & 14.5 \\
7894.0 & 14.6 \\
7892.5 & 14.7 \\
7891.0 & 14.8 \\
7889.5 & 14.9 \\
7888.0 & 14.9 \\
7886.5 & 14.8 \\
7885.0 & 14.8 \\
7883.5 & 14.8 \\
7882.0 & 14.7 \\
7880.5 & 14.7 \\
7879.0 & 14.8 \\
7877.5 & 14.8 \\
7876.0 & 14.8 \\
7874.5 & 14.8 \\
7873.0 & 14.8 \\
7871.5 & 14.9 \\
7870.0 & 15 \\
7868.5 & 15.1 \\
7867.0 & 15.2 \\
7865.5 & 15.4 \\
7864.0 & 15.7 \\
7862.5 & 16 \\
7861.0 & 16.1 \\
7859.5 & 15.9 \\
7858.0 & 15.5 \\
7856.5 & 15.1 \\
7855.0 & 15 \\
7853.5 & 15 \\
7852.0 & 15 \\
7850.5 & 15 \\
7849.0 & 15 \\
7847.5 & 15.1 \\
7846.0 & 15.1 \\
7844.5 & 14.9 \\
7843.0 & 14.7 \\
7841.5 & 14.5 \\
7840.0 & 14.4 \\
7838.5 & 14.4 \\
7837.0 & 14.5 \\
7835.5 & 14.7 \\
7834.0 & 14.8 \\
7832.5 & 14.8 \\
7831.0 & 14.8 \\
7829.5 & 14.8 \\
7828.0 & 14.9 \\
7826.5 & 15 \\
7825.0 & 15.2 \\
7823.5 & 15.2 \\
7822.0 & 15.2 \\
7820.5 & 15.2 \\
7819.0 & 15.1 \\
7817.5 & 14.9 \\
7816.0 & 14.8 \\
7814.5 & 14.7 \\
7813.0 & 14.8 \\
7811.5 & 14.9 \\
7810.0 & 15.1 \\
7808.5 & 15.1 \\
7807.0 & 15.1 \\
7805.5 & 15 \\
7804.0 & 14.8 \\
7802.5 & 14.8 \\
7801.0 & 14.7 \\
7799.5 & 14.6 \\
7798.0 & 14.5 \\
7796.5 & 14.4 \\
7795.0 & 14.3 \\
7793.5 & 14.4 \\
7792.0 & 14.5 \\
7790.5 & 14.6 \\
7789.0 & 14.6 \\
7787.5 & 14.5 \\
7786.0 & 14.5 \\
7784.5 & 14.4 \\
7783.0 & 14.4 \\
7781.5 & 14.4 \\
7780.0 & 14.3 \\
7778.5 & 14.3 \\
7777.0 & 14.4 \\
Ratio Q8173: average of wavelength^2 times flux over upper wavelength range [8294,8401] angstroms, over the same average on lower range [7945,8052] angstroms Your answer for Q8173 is 1.03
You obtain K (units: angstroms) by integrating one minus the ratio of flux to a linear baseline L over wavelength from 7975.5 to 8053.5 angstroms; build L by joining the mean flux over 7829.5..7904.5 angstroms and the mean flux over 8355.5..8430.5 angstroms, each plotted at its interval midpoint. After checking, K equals -0.6 angstroms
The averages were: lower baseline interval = 14.9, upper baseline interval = 13.7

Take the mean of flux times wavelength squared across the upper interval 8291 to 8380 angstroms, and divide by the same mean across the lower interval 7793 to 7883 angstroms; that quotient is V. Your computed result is 1.1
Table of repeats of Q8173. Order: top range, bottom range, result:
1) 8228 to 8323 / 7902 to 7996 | 1.12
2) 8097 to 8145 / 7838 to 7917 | 1.05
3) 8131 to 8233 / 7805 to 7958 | 1.07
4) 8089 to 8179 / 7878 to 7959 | 1.10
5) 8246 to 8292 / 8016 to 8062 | 1.05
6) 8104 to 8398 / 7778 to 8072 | 1.06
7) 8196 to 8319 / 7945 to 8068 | 1.06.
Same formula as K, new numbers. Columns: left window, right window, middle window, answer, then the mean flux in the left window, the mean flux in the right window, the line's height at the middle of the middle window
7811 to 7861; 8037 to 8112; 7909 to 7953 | 3.1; 15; 14.7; 14.9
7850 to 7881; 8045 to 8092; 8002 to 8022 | 0.3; 15.2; 14.8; 14.9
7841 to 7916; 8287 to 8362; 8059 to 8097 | -0.8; 14.8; 14.1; 14.5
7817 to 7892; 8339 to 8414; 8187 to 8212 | 0.1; 15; 13.6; 14.1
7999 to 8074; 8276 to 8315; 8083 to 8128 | 0.1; 14.7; 14.4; 14.6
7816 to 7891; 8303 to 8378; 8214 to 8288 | -3.5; 15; 13.9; 14.1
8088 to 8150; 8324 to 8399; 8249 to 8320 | -3.3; 14.6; 13.6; 13.9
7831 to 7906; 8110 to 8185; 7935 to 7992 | 2.0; 14.9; 14.7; 14.8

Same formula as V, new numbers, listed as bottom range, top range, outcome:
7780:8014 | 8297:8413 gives 1.06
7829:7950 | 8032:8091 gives 1.06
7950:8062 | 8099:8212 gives 1.03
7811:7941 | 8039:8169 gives 1.07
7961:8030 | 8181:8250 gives 1.04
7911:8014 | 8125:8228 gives 1.08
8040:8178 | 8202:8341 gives 1.02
